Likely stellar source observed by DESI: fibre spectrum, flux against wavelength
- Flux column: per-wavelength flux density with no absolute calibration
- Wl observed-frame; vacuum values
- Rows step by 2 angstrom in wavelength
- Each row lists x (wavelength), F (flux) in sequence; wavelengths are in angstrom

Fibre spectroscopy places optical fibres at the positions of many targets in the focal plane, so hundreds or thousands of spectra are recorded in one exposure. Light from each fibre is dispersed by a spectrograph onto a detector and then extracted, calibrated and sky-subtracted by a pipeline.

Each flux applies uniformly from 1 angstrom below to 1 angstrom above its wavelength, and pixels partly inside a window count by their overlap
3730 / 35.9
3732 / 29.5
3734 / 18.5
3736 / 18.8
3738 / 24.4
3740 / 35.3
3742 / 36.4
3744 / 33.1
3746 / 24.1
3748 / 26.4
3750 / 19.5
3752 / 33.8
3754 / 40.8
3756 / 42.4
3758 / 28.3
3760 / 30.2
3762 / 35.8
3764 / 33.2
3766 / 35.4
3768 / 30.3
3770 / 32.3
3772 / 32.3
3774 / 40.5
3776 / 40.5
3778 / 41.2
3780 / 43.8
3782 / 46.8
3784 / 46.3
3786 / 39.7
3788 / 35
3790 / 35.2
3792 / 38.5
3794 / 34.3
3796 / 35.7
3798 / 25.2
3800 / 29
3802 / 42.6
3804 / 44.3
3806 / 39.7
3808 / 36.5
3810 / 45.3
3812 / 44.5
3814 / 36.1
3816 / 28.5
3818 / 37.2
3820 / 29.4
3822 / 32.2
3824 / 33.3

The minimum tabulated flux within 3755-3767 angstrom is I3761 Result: 28.3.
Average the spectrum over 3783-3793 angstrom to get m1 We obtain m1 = 38.9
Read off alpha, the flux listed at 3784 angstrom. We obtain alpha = 46.3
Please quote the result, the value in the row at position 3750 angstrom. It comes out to 19.5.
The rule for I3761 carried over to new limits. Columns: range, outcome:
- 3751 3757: 33.8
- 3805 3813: 36.5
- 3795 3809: 25.2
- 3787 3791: 35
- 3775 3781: 40.5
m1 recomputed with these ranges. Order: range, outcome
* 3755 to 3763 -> 34.2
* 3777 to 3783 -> 43.9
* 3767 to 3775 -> 33.9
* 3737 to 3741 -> 29.8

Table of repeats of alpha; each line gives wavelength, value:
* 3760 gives 30.2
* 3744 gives 33.1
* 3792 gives 38.5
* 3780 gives 43.8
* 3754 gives 40.8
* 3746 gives 24.1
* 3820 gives 29.4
